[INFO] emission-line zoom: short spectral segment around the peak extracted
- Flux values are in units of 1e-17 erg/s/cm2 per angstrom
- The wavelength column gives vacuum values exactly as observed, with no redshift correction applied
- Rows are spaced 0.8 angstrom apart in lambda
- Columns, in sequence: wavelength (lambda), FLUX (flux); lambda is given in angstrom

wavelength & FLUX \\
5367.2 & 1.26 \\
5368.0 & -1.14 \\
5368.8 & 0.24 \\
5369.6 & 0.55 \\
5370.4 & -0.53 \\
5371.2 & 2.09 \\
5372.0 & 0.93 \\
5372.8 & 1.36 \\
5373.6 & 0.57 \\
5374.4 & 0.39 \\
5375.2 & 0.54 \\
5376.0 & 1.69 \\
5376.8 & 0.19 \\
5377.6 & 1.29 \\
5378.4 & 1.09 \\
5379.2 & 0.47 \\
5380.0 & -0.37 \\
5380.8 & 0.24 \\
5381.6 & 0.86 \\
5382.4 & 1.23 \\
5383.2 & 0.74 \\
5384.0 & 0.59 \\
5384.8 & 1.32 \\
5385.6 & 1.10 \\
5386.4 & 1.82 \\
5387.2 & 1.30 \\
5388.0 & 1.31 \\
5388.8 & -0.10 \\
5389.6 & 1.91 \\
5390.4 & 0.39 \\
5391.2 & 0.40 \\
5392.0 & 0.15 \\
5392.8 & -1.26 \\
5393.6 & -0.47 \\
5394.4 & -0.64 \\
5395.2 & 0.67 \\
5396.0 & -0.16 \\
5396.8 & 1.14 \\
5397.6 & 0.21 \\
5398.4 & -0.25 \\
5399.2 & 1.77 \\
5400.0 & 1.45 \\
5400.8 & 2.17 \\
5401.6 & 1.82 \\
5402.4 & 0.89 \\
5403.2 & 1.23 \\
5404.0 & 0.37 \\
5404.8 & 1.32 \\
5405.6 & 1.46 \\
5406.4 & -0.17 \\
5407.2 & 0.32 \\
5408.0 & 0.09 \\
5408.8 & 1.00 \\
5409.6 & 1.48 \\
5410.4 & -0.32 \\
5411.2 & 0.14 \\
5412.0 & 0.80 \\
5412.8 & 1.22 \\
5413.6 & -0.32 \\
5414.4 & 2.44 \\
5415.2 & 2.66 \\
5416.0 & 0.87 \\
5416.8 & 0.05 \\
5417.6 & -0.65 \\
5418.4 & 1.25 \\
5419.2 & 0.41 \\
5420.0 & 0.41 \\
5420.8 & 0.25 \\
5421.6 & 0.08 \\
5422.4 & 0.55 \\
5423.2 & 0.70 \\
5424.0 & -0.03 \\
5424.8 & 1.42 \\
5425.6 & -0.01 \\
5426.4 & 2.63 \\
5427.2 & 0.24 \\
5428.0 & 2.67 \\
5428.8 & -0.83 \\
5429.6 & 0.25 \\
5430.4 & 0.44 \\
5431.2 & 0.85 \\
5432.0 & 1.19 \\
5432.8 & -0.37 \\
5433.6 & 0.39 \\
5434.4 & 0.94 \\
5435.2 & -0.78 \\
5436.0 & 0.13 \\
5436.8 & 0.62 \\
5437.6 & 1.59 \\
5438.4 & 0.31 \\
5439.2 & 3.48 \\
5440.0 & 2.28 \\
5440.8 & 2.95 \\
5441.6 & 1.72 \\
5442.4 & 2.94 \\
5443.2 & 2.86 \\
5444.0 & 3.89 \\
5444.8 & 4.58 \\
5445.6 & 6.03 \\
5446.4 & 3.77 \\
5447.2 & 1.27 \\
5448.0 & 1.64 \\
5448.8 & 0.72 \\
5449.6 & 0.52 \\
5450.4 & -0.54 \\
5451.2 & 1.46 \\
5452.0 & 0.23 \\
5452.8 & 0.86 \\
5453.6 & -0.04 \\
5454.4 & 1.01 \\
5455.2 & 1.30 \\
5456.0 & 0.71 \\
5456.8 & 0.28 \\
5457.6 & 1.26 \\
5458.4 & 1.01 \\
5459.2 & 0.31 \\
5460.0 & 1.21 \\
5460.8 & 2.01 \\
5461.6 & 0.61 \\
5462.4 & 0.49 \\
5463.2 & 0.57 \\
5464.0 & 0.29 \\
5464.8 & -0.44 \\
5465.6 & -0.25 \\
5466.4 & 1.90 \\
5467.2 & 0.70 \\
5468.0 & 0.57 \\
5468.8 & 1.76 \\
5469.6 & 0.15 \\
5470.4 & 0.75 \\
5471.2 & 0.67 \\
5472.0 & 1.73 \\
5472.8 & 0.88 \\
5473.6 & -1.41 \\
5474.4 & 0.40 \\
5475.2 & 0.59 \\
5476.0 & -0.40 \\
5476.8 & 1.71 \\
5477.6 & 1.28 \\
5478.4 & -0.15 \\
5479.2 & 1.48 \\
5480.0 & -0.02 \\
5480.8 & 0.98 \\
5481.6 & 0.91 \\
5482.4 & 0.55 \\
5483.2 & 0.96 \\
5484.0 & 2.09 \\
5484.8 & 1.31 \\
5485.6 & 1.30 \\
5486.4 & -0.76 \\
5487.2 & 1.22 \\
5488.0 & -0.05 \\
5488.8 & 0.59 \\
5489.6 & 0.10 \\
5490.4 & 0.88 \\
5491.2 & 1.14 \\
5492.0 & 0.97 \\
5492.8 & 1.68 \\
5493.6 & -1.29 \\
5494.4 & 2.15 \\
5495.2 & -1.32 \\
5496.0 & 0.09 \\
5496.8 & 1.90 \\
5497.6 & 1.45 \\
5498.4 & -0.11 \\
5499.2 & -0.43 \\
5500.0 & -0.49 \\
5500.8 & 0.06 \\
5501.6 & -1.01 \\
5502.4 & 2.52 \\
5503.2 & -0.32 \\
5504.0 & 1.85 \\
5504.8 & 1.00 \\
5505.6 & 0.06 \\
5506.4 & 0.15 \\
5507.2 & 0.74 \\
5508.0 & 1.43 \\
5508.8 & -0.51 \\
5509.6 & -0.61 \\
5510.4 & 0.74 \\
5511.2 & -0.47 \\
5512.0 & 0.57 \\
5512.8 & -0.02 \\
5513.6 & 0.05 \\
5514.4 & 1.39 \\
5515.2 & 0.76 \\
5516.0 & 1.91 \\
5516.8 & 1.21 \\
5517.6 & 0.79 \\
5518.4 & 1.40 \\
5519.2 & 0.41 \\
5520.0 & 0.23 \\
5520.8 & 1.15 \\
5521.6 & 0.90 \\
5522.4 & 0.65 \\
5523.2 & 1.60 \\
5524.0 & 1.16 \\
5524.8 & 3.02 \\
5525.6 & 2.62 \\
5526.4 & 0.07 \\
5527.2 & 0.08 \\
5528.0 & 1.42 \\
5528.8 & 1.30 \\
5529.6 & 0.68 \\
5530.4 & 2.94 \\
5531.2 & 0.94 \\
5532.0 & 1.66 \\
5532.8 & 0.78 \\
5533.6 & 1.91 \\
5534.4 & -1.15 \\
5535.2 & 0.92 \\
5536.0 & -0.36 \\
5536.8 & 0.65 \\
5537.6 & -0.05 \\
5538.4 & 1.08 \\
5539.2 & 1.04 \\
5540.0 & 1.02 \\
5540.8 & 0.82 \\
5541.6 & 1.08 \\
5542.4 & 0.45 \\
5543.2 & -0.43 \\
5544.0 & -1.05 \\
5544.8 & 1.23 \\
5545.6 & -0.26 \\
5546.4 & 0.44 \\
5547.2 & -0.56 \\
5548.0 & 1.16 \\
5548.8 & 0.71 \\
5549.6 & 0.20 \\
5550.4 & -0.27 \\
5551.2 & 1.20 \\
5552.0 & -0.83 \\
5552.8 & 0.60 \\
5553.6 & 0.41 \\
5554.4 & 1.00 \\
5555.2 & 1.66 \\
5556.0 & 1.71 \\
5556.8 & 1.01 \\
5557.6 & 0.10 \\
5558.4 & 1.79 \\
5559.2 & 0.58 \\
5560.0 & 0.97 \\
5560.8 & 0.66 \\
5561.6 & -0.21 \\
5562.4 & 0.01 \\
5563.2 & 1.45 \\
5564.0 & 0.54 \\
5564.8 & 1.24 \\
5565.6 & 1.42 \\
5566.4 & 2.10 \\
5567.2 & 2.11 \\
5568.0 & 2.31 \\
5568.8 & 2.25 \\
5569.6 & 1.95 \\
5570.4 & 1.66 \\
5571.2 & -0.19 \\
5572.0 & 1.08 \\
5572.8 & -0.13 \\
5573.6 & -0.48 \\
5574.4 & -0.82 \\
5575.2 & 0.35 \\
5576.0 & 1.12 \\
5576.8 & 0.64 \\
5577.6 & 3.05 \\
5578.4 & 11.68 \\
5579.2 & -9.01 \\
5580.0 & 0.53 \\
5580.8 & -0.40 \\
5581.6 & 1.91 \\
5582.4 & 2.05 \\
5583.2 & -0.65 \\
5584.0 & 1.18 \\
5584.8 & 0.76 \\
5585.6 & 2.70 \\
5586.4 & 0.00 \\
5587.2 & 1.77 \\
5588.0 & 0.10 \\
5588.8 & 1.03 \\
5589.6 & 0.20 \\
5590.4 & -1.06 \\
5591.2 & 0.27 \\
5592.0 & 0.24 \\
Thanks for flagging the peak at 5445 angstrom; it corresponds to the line [O II] 3727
